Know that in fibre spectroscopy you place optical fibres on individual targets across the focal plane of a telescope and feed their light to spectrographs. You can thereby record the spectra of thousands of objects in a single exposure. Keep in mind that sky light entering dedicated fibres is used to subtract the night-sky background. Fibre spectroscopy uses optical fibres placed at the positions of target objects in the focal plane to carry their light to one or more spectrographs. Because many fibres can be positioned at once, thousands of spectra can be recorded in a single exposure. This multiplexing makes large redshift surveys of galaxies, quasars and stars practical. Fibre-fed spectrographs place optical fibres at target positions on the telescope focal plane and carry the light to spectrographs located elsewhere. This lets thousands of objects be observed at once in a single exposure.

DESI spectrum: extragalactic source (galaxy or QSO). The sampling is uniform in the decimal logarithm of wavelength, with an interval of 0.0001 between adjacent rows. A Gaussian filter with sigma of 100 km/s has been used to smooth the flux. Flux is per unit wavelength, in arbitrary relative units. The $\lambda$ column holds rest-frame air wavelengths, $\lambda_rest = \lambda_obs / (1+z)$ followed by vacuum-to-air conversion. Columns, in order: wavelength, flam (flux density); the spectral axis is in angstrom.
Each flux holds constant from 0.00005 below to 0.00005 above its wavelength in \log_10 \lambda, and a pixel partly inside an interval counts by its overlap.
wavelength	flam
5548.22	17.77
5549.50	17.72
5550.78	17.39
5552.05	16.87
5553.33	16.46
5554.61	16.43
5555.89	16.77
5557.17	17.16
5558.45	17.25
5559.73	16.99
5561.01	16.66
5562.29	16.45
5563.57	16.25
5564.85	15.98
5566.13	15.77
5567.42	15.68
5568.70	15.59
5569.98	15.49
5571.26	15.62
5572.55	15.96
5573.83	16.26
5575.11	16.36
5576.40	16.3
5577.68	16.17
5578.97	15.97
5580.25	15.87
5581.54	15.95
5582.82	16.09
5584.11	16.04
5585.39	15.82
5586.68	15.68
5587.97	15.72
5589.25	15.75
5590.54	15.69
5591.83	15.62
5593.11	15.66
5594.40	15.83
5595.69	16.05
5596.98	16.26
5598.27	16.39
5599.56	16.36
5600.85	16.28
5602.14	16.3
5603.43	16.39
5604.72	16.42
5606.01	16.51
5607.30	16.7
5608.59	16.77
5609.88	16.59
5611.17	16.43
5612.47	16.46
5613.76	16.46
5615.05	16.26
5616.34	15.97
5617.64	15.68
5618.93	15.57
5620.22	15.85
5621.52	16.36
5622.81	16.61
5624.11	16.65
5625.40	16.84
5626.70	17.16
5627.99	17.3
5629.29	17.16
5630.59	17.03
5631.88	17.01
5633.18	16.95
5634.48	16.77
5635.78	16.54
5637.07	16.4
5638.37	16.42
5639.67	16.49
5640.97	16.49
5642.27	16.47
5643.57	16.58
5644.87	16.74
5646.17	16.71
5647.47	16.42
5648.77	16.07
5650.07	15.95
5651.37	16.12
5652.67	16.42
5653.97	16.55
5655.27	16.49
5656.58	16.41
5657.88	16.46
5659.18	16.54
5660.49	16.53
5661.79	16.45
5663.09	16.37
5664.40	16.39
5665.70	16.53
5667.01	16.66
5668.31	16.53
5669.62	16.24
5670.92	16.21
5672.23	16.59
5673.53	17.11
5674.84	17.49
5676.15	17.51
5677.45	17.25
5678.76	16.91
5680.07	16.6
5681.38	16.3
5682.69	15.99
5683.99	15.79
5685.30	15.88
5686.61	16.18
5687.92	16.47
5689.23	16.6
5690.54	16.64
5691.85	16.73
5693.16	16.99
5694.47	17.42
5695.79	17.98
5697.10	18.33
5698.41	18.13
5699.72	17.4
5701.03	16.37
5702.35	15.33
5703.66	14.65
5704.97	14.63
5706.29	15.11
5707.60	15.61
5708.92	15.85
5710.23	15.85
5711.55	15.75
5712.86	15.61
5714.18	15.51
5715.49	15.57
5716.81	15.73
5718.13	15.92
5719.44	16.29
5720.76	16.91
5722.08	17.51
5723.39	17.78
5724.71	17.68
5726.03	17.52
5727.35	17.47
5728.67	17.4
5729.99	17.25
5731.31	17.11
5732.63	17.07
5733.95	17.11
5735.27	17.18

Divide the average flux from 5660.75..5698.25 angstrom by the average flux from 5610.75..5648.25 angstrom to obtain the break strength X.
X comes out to 1.01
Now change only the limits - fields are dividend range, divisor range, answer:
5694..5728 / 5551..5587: 1.01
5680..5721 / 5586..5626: 1.00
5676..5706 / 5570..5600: 1.04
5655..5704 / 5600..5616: 1.01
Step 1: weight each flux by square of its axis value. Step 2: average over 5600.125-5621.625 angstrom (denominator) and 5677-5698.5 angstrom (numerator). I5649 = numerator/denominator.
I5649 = 1.06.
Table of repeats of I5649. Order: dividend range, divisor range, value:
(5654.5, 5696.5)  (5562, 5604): 1.08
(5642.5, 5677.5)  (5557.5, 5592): 1.06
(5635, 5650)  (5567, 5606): 1.05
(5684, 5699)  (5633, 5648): 1.04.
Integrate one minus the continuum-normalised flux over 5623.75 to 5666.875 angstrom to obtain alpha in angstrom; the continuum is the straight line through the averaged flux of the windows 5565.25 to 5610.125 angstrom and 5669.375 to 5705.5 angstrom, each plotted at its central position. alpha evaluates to -0.5 angstrom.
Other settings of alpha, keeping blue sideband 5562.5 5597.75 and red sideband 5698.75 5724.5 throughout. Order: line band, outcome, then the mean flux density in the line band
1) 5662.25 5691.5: -1.0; 16.6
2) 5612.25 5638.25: -1.0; 16.6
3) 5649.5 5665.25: -0.4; 16.4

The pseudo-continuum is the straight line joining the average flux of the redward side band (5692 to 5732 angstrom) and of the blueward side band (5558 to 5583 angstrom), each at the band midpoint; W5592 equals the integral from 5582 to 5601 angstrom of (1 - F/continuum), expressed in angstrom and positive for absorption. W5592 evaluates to 0.29 angstrom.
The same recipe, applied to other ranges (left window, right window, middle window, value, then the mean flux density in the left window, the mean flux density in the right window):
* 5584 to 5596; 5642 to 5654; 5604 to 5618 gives -0.4 angstrom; 15.8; 16.4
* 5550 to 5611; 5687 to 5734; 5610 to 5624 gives 0.1 angstrom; 16.2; 16.6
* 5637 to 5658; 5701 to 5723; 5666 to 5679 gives -0.5 angstrom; 16.4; 15.8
